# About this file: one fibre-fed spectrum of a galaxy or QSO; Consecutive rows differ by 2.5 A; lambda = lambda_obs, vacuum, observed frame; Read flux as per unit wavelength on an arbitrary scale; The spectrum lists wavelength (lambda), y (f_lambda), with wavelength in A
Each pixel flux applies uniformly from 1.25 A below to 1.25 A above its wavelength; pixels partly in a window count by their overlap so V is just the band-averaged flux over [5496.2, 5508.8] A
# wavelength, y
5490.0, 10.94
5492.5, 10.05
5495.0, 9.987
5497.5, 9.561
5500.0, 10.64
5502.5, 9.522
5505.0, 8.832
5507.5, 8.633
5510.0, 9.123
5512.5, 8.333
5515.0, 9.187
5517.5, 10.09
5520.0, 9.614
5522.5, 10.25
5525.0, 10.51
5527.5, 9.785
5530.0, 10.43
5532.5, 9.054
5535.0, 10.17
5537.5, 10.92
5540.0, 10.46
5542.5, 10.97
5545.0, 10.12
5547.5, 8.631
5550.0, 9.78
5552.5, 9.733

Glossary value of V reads 9.44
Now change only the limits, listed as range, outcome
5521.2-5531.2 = 10.2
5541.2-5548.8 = 9.91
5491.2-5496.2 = 10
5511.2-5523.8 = 9.5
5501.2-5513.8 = 8.9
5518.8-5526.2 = 10.1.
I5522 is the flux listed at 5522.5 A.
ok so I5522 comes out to 10.25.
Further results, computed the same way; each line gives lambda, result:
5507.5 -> 8.633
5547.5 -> 8.631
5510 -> 9.123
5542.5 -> 10.97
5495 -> 9.987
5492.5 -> 10.05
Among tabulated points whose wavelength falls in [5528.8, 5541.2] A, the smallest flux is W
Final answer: 9.054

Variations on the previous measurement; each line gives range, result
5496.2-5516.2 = 8.333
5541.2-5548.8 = 8.631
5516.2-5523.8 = 9.614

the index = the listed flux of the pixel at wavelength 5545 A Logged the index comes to 10.12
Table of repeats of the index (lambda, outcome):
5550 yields 9.78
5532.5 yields 9.054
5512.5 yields 8.333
